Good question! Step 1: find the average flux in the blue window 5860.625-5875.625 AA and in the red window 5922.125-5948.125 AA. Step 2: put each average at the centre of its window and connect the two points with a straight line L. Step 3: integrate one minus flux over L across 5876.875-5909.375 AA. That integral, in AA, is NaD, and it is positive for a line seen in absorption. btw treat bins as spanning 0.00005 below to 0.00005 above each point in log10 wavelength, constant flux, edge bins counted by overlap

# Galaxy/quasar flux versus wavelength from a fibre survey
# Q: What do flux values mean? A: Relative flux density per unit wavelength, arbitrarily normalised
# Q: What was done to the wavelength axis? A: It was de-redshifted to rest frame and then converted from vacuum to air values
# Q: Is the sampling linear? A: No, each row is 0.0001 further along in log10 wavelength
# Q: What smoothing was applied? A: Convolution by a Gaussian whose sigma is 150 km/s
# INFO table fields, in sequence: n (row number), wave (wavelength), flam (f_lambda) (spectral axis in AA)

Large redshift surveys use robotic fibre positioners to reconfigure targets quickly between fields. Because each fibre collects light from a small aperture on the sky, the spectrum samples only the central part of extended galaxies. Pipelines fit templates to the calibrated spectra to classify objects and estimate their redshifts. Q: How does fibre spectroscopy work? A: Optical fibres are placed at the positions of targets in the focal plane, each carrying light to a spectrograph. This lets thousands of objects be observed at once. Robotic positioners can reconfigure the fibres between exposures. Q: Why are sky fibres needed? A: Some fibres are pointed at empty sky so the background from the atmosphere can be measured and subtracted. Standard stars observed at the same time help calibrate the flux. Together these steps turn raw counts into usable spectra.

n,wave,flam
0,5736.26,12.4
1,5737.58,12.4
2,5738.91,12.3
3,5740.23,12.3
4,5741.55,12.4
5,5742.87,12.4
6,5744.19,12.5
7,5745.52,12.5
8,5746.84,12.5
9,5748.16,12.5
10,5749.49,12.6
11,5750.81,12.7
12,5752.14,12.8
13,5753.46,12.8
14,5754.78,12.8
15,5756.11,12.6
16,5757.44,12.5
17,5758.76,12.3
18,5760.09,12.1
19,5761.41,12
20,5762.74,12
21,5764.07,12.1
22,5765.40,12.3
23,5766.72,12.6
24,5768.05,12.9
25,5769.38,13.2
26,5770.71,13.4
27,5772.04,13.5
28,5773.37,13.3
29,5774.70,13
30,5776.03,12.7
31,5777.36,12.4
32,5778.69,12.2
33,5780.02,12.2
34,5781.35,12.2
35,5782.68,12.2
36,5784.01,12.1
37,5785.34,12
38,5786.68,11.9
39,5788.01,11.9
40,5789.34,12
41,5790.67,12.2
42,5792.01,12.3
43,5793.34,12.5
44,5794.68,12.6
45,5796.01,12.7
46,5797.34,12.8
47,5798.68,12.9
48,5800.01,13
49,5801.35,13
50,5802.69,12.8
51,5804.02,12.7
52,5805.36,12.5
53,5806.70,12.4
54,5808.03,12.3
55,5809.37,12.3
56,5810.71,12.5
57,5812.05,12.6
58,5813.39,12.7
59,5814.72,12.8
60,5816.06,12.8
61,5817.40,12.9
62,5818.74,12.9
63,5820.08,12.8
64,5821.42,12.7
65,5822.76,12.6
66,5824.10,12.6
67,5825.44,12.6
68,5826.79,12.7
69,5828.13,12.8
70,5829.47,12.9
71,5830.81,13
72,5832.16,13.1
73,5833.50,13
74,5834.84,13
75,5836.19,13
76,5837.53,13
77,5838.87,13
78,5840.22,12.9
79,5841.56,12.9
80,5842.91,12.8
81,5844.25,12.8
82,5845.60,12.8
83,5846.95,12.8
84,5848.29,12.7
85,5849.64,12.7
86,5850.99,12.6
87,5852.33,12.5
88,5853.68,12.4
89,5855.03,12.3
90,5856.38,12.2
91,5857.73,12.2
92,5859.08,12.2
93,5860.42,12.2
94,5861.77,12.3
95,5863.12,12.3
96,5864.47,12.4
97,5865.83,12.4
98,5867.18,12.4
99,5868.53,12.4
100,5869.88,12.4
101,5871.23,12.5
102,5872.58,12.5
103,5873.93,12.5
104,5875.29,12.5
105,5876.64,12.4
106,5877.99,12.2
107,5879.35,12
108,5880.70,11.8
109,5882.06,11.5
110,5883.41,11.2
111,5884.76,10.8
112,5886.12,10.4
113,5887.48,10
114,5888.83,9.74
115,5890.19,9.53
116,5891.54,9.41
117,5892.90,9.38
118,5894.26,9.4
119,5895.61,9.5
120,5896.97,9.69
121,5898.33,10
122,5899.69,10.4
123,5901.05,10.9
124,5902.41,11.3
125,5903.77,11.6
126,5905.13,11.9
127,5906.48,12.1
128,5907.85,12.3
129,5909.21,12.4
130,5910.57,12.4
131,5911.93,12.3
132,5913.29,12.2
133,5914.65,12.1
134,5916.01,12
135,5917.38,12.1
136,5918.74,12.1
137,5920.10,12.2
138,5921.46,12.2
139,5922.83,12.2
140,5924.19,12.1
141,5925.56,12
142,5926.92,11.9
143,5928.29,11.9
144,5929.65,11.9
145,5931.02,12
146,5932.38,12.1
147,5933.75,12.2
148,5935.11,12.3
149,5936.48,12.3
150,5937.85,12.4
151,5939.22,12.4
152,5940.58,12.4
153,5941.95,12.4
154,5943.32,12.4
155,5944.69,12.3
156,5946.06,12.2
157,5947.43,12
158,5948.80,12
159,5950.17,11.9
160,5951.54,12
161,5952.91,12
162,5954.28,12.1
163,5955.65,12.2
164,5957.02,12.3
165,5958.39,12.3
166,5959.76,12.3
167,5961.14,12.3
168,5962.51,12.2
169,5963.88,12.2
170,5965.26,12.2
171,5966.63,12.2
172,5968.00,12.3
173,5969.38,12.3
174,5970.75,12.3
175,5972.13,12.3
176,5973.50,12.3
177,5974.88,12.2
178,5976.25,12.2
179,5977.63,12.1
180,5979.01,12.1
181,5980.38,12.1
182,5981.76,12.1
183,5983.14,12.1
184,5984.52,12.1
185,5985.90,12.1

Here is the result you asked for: 4.0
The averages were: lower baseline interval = 12.4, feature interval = 10.8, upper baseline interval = 12.2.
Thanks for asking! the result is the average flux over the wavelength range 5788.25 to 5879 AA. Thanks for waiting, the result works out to 12.6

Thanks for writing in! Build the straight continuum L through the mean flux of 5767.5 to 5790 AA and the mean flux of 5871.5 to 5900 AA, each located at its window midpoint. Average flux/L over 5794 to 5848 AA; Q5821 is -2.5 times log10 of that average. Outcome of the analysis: -0.08 mag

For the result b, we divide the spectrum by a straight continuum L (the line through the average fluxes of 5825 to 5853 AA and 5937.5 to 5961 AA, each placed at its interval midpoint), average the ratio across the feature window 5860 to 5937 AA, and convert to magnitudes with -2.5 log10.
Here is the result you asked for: 0.08 mag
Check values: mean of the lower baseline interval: 12.8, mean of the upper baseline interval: 12.2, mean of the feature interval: 11.6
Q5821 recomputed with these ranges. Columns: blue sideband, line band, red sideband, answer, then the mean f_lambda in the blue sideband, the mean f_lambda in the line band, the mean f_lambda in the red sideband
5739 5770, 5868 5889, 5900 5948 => 0.04 mag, 12.5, 11.7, 12.1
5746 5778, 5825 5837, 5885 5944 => -0.07 mag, 12.6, 12.9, 11.5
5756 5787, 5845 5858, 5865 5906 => -0.09 mag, 12.5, 12.5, 11.2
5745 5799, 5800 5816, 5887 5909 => -0.06 mag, 12.5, 12.6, 10.5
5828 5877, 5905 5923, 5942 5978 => 0.02 mag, 12.6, 12.2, 12.2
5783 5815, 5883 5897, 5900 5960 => 0.23 mag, 12.5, 9.9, 12.1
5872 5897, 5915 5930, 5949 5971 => -0.05 mag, 10.9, 12.1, 12.2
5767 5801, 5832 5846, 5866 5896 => -0.10 mag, 12.6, 12.9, 11.2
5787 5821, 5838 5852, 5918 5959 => -0.03 mag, 12.6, 12.8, 12.2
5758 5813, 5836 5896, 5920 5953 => 0.04 mag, 12.5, 11.9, 12.1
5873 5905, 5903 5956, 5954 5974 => -0.05 mag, 10.8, 12.1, 12.3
